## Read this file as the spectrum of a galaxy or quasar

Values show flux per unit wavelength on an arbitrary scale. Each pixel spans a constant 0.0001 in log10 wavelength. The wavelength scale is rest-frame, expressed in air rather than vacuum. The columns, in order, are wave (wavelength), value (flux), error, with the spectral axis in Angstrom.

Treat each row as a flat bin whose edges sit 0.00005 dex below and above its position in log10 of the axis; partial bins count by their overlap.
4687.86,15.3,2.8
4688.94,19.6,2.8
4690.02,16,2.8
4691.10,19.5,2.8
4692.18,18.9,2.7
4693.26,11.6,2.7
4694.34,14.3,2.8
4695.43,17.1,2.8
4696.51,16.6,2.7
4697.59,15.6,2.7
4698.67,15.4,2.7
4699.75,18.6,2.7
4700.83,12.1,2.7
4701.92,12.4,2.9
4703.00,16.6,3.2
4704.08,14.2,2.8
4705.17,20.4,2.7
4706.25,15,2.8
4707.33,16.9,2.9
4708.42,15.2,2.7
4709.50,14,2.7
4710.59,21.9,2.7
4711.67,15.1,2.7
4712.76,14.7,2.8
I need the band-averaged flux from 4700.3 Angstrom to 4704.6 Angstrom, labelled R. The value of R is 13.8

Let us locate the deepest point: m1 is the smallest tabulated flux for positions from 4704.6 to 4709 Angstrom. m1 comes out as 15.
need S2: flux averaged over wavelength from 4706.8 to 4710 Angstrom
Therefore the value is 15.4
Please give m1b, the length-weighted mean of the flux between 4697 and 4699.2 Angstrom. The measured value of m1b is 15.5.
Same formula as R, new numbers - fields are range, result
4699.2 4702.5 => 14.4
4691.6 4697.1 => 15.7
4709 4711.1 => 17.9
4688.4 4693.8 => 17.1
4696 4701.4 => 15.6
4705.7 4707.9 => 16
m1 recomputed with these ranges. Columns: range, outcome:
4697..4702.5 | 12.1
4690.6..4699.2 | 11.6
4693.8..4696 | 14.3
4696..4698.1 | 15.6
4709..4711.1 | 14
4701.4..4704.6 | 12.4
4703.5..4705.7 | 14.2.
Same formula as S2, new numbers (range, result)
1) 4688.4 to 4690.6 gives 17.8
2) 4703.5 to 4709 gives 16.3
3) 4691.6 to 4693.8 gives 15.3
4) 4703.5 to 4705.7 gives 17.2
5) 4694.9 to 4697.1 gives 16.8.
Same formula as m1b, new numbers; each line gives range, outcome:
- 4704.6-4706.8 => 17.7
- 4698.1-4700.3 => 17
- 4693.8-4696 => 15.7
